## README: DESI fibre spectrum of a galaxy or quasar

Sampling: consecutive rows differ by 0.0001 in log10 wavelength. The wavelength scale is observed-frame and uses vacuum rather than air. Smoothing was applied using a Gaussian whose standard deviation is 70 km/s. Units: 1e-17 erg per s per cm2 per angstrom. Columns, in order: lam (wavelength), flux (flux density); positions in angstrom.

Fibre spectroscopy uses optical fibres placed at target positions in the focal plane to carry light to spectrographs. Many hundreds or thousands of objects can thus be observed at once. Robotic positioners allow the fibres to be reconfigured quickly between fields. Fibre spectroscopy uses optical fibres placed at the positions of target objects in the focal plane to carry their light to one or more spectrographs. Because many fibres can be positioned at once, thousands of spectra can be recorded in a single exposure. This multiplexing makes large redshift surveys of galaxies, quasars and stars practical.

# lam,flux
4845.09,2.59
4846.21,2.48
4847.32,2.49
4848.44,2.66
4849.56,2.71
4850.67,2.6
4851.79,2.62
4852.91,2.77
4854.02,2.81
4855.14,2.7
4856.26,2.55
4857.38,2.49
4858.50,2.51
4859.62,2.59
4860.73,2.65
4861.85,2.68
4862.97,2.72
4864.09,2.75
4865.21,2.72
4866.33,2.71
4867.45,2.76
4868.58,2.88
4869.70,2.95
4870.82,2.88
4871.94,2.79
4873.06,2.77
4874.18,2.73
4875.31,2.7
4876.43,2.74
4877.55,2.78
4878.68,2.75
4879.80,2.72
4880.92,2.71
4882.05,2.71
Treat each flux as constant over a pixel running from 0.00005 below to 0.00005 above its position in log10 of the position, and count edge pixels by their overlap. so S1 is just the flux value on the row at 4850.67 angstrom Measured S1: 2.6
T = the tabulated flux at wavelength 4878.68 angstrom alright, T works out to 2.75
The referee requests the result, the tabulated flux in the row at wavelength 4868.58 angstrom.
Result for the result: 2.88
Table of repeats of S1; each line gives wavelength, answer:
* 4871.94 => 2.79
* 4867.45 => 2.76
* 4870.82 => 2.88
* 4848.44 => 2.66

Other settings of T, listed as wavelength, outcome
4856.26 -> 2.55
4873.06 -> 2.77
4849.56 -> 2.71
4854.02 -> 2.81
